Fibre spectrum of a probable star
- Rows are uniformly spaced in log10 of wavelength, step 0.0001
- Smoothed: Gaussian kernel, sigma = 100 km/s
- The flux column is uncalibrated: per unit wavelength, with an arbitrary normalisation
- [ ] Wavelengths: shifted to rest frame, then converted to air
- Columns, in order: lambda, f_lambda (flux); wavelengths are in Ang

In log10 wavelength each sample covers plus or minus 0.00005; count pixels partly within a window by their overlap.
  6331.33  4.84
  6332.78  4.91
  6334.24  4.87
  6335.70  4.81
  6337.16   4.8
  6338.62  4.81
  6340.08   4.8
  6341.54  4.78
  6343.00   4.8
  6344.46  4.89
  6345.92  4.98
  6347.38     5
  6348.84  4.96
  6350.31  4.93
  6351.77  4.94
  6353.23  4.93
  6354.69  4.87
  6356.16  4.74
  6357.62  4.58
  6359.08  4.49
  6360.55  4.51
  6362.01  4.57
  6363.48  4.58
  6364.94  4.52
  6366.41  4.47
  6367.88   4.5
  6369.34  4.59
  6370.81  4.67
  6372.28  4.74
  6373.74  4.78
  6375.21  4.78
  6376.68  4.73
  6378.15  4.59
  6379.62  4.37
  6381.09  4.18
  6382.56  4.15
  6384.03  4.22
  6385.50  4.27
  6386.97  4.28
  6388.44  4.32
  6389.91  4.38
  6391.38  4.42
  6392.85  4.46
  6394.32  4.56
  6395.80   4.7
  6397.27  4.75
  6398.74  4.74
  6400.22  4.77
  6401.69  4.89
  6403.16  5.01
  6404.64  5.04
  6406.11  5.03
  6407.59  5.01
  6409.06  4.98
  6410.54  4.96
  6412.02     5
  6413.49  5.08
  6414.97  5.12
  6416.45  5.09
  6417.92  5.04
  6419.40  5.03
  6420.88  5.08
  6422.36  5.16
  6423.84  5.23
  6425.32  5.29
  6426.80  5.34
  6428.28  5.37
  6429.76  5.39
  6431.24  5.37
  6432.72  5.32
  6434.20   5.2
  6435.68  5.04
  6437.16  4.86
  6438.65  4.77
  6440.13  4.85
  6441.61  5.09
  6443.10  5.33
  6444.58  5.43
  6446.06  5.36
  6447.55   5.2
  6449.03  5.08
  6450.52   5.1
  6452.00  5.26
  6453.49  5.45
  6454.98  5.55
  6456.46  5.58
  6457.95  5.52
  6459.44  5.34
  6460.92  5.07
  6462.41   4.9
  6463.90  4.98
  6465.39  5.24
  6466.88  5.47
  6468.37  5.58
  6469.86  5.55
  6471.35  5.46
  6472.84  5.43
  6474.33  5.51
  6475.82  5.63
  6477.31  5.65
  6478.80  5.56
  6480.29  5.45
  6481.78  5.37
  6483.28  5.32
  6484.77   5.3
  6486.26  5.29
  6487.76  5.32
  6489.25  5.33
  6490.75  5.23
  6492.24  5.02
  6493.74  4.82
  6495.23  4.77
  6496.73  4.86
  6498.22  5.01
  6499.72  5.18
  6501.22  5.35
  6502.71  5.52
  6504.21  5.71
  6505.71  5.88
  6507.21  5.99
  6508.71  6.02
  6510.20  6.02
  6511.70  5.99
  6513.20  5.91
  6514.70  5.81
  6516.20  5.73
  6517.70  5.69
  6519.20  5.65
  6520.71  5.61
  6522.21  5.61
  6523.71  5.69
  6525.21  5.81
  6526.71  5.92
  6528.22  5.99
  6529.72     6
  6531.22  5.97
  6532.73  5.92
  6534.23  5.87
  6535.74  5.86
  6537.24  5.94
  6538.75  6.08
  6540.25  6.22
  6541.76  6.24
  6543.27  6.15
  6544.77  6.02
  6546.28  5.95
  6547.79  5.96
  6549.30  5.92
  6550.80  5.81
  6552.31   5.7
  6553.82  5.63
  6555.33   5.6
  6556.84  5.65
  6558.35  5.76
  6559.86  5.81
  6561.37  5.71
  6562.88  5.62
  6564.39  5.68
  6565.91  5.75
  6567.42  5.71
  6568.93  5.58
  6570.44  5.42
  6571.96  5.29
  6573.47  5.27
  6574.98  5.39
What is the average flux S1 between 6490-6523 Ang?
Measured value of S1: 5.52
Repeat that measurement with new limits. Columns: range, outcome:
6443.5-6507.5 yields 5.34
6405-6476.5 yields 5.22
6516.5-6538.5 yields 5.83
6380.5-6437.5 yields 4.88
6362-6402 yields 4.53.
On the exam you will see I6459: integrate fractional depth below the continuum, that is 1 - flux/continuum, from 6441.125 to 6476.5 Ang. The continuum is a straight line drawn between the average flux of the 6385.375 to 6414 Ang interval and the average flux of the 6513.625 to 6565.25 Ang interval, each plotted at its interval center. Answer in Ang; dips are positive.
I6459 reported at -0.9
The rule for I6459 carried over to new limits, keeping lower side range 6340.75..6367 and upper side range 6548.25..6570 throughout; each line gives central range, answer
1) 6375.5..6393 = 1.9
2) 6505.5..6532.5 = -1.6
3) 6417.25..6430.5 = -0.4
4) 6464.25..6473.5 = -0.3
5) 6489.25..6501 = 0.8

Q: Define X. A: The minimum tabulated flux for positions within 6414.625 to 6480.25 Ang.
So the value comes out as 4.77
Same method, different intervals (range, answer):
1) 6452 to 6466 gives 4.9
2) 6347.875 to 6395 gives 4.15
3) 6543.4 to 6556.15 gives 5.6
